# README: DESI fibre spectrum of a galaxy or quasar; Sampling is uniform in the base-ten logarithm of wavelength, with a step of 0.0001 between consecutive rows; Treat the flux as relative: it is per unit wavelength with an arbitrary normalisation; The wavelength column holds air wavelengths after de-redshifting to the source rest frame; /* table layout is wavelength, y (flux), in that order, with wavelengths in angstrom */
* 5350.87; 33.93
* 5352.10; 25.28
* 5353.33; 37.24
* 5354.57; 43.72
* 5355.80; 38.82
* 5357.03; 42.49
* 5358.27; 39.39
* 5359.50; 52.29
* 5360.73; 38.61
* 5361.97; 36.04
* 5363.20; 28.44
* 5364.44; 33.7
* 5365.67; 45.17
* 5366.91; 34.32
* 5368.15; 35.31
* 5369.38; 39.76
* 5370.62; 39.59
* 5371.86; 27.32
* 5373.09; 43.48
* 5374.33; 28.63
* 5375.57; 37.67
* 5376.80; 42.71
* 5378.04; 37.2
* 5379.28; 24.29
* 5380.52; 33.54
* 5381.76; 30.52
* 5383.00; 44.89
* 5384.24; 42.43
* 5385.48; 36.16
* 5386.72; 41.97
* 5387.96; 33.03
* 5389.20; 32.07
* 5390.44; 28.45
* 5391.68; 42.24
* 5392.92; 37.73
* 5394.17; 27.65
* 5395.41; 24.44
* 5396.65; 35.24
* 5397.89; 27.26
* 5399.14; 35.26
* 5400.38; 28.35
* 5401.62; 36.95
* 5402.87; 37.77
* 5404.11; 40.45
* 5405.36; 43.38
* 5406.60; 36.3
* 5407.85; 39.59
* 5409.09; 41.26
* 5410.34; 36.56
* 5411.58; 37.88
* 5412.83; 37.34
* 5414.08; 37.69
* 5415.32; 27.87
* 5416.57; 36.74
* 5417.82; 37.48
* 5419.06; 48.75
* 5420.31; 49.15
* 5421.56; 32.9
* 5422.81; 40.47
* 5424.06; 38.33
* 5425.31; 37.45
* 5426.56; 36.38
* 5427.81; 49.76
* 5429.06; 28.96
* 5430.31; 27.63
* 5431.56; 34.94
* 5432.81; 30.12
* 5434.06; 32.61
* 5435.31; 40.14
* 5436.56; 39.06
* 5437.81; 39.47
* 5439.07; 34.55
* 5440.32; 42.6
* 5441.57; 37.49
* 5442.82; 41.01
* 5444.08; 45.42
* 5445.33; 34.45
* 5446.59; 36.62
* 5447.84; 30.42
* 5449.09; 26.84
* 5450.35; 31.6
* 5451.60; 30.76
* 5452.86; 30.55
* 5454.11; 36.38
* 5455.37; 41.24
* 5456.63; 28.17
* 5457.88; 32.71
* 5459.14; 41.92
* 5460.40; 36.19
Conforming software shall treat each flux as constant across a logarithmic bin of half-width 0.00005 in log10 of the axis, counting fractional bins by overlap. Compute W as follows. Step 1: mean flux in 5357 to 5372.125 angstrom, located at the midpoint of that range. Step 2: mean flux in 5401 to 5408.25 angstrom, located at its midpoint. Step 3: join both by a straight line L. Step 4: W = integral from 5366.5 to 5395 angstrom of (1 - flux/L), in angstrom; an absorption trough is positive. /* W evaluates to 2.0 angstrom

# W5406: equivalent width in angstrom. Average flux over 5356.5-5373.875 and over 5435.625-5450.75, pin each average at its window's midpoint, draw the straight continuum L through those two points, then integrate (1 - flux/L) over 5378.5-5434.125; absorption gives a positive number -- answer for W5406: 2.0 angstrom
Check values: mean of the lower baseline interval 38.2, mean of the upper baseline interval 36.8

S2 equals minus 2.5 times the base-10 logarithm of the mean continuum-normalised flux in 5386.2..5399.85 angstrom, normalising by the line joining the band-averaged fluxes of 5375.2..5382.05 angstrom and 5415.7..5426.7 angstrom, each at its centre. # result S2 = 0.09 mag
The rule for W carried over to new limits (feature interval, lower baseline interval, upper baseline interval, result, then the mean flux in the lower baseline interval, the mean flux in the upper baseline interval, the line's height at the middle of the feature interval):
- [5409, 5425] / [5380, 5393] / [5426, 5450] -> -0.96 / 36.6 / 36.2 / 36.4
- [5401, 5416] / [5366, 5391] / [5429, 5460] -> -0.95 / 35.8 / 35.1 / 35.5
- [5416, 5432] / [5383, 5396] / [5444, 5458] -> -2.00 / 35.1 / 33.4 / 34.1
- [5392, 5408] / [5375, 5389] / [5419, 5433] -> 1.05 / 36.6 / 37.7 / 37.1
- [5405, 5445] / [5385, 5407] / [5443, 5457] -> -4.22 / 34.7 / 34.2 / 34.4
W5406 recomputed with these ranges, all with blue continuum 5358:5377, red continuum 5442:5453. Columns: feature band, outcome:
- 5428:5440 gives 0.0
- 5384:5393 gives 0.1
